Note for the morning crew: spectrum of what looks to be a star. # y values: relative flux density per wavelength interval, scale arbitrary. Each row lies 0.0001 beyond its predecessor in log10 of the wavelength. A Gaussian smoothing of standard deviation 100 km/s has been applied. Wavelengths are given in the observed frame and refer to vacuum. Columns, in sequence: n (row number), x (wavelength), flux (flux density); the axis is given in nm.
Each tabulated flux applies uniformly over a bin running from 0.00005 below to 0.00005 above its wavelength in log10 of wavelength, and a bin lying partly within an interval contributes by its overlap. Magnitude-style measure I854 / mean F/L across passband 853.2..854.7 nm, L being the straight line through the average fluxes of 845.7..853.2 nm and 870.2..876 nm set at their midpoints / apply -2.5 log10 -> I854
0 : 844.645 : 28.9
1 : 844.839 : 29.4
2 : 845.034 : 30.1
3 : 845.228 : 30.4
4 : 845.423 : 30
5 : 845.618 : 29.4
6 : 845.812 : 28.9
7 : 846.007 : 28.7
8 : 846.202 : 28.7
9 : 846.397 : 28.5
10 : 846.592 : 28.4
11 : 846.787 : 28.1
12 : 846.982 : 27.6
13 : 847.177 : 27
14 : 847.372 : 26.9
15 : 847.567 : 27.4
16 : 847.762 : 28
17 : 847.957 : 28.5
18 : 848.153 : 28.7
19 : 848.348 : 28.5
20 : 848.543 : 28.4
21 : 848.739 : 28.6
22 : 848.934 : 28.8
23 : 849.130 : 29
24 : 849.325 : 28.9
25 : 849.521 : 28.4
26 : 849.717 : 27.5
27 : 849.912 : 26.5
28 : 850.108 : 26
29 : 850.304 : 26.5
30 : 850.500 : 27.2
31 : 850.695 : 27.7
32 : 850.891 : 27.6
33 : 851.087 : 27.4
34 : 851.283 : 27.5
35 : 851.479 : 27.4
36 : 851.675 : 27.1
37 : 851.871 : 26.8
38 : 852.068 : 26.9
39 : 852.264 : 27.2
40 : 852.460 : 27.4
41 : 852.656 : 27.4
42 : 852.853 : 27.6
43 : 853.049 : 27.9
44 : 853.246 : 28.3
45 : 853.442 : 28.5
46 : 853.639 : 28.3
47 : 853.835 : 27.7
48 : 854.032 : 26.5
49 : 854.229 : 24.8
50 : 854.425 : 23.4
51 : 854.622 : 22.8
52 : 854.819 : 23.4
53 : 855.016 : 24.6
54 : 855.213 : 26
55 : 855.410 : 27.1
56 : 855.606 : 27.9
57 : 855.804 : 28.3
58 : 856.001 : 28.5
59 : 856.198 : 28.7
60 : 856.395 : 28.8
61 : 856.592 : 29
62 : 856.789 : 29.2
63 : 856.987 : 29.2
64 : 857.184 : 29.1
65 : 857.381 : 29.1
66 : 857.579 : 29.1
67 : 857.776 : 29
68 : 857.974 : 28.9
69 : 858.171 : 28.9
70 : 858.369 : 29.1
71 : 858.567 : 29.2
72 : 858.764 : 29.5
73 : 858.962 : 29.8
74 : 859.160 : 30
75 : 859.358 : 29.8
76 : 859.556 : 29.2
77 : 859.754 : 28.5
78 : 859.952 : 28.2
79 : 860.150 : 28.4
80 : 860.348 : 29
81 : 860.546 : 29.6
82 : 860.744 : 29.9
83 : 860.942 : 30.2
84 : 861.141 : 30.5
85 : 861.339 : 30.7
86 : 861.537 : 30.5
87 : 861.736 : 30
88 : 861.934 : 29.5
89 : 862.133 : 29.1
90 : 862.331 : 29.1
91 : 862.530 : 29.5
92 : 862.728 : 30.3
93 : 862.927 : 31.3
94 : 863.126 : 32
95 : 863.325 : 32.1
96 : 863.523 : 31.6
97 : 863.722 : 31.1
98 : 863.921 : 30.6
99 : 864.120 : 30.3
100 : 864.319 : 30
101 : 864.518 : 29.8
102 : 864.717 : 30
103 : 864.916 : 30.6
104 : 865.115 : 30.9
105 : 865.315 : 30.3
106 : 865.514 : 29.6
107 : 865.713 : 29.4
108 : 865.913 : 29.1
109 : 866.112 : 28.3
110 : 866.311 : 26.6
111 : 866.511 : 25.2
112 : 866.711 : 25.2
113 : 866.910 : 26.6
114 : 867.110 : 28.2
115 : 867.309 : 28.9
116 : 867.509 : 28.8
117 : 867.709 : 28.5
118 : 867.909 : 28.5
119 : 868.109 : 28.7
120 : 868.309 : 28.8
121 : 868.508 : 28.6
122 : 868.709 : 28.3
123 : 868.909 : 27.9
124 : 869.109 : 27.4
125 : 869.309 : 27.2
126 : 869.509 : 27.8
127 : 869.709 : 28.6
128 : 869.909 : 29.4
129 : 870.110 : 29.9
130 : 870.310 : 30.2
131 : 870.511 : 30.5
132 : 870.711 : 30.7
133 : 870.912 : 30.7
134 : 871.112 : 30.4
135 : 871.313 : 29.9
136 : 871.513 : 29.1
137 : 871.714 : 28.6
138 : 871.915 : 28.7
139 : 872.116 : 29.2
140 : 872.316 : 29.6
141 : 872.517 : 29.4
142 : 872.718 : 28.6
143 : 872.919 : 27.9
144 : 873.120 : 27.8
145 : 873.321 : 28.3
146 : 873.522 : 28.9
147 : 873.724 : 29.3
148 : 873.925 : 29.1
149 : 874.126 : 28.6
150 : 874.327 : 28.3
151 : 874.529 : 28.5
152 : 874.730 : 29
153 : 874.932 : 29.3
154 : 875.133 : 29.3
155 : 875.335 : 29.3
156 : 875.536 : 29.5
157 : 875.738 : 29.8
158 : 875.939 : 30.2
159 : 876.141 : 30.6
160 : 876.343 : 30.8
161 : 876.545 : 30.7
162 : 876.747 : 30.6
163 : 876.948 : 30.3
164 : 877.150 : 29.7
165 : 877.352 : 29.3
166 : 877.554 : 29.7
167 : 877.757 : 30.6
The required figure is 0.07 mag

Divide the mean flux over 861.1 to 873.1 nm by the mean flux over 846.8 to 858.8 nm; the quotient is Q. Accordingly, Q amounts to 1.06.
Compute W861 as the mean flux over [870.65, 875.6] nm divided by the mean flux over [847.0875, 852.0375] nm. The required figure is 1.1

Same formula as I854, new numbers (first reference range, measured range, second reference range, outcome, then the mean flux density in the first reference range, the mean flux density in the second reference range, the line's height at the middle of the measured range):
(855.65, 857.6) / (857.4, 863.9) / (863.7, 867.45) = -0.03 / 28.9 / 28.9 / 28.9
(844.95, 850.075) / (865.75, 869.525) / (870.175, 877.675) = 0.05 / 28.4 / 29.5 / 29.2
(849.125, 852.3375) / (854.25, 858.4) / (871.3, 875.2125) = 0.01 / 27.3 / 28.8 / 27.7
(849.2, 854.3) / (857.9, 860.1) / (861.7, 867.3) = -0.02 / 27.4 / 29.5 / 28.6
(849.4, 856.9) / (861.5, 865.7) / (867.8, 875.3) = -0.08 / 27.1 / 28.9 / 28.2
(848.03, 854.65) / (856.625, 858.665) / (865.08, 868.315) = -0.05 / 27.4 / 28.3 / 27.7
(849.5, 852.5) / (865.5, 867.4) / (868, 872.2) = 0.04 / 27.2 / 29.1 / 28.7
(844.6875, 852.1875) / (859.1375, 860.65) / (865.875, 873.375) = -0.03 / 28.1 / 28.6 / 28.4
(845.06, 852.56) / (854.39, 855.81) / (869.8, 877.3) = 0.12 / 28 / 29.5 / 28.4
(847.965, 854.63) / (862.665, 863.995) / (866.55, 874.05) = -0.11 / 27.4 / 28.7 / 28.2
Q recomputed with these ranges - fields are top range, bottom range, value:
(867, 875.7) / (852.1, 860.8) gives 1.03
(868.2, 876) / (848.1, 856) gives 1.07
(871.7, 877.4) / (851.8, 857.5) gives 1.07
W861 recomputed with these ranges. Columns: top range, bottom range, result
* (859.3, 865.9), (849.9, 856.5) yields 1.11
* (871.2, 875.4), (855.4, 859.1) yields 1.00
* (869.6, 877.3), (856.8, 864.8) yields 0.99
